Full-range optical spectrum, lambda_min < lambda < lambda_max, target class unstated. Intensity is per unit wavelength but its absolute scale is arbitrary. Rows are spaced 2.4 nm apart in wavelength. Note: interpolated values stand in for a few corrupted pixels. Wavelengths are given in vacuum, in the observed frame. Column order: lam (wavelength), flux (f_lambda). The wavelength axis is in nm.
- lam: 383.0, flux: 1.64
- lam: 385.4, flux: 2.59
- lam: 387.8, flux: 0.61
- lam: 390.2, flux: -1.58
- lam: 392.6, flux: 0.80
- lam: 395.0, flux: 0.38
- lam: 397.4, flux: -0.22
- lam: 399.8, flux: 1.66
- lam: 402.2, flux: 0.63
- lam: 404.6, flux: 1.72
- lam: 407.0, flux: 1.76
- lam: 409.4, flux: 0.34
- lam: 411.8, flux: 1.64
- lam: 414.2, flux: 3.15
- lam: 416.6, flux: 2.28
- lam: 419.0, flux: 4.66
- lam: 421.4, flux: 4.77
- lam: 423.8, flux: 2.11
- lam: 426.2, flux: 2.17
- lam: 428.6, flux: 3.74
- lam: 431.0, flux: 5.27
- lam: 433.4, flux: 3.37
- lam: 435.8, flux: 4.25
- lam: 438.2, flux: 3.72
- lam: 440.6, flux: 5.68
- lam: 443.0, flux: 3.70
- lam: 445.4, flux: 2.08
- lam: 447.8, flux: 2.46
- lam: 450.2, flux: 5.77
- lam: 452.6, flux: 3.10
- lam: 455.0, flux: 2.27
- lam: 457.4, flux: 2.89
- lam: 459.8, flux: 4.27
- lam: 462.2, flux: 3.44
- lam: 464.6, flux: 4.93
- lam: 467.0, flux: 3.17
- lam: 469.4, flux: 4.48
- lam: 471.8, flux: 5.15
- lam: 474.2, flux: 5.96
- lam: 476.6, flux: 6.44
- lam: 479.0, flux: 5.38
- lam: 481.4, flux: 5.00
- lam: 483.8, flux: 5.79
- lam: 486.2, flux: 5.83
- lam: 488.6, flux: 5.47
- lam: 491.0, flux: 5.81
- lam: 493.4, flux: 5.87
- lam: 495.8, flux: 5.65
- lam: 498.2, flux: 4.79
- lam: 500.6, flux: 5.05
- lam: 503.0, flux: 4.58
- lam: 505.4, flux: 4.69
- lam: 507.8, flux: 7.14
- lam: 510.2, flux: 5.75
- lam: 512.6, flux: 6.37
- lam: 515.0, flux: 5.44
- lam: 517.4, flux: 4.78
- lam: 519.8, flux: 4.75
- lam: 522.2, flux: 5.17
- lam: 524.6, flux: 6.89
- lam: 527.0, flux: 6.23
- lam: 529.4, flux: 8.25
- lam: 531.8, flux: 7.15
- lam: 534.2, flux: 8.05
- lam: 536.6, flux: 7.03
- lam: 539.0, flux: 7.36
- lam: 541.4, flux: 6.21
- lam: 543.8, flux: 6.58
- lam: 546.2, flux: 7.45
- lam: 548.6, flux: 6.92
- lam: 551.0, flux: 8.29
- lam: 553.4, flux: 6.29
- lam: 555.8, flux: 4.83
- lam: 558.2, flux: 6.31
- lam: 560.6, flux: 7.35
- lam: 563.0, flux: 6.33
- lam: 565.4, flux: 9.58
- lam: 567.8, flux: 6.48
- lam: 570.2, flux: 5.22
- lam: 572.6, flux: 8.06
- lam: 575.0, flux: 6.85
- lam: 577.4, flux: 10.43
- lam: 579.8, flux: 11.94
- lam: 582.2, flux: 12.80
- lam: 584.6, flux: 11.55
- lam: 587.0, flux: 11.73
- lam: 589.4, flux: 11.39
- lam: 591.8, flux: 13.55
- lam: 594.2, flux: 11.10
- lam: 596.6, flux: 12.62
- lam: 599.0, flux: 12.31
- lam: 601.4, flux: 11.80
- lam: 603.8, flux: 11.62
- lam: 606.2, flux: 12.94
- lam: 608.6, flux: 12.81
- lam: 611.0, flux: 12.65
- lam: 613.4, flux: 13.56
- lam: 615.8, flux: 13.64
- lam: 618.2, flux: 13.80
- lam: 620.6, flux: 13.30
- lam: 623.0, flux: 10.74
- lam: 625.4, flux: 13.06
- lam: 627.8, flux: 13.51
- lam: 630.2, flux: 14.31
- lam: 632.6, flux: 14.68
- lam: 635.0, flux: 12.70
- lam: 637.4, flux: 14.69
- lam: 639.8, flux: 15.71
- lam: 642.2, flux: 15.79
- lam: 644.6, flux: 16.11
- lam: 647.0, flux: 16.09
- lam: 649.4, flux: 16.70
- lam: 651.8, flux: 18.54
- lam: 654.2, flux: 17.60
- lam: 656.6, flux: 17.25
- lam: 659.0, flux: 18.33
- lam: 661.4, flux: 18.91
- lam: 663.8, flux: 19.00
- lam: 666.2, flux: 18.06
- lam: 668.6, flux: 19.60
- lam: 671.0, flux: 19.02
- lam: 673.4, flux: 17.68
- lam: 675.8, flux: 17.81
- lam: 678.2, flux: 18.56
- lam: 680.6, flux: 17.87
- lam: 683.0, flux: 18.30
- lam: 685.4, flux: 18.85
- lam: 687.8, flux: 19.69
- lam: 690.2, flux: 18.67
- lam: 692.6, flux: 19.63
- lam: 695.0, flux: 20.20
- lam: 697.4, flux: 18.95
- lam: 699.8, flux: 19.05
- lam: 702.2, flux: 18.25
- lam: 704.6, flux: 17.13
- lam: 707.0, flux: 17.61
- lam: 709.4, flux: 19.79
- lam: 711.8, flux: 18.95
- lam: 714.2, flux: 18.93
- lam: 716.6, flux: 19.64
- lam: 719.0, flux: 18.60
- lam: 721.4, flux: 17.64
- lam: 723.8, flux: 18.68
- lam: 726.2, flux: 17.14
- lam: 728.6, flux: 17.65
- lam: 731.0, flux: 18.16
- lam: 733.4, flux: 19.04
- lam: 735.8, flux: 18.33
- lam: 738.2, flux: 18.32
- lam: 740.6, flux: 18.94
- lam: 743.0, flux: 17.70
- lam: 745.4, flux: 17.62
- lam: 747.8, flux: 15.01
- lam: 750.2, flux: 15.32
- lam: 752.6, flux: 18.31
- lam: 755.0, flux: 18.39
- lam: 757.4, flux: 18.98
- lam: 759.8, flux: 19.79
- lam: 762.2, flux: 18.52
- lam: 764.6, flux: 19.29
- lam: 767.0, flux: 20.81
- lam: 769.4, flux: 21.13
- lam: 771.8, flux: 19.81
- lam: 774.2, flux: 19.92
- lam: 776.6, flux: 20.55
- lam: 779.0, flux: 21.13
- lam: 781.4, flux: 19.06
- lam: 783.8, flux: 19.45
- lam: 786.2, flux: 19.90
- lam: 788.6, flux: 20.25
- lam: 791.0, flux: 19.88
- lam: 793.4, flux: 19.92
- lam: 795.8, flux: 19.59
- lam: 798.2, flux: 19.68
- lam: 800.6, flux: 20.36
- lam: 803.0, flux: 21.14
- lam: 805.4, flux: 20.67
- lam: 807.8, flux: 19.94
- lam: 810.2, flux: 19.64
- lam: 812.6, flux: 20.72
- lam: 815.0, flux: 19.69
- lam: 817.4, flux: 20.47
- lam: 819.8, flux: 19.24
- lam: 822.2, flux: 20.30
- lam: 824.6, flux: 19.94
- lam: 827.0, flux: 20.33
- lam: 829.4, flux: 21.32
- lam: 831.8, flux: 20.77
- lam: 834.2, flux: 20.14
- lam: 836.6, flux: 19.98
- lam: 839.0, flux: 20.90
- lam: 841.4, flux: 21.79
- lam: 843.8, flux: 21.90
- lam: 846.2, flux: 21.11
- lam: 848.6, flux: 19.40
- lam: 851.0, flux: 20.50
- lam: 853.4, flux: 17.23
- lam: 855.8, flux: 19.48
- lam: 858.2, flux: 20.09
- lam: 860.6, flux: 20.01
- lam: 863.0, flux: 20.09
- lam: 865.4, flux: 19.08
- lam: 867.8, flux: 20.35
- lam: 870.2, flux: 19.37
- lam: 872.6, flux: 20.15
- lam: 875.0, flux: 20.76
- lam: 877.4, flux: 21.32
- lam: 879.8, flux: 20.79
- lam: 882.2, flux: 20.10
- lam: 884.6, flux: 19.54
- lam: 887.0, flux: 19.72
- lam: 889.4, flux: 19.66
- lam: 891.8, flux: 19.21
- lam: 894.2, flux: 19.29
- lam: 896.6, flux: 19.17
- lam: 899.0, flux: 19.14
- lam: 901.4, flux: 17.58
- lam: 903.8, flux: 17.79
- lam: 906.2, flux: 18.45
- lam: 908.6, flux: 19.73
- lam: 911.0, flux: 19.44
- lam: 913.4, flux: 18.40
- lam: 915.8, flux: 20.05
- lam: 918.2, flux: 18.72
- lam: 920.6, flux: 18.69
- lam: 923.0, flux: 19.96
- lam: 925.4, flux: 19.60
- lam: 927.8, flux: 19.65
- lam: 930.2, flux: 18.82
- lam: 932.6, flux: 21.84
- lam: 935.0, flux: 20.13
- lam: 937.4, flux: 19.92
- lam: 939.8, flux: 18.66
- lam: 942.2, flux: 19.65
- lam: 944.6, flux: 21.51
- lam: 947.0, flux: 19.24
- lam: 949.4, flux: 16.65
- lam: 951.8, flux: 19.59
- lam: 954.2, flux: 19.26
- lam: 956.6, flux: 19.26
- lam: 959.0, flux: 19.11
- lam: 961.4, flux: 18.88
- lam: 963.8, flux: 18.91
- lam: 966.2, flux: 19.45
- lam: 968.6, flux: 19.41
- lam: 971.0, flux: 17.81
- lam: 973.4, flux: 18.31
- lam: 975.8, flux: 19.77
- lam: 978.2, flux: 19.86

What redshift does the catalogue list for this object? 0.45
